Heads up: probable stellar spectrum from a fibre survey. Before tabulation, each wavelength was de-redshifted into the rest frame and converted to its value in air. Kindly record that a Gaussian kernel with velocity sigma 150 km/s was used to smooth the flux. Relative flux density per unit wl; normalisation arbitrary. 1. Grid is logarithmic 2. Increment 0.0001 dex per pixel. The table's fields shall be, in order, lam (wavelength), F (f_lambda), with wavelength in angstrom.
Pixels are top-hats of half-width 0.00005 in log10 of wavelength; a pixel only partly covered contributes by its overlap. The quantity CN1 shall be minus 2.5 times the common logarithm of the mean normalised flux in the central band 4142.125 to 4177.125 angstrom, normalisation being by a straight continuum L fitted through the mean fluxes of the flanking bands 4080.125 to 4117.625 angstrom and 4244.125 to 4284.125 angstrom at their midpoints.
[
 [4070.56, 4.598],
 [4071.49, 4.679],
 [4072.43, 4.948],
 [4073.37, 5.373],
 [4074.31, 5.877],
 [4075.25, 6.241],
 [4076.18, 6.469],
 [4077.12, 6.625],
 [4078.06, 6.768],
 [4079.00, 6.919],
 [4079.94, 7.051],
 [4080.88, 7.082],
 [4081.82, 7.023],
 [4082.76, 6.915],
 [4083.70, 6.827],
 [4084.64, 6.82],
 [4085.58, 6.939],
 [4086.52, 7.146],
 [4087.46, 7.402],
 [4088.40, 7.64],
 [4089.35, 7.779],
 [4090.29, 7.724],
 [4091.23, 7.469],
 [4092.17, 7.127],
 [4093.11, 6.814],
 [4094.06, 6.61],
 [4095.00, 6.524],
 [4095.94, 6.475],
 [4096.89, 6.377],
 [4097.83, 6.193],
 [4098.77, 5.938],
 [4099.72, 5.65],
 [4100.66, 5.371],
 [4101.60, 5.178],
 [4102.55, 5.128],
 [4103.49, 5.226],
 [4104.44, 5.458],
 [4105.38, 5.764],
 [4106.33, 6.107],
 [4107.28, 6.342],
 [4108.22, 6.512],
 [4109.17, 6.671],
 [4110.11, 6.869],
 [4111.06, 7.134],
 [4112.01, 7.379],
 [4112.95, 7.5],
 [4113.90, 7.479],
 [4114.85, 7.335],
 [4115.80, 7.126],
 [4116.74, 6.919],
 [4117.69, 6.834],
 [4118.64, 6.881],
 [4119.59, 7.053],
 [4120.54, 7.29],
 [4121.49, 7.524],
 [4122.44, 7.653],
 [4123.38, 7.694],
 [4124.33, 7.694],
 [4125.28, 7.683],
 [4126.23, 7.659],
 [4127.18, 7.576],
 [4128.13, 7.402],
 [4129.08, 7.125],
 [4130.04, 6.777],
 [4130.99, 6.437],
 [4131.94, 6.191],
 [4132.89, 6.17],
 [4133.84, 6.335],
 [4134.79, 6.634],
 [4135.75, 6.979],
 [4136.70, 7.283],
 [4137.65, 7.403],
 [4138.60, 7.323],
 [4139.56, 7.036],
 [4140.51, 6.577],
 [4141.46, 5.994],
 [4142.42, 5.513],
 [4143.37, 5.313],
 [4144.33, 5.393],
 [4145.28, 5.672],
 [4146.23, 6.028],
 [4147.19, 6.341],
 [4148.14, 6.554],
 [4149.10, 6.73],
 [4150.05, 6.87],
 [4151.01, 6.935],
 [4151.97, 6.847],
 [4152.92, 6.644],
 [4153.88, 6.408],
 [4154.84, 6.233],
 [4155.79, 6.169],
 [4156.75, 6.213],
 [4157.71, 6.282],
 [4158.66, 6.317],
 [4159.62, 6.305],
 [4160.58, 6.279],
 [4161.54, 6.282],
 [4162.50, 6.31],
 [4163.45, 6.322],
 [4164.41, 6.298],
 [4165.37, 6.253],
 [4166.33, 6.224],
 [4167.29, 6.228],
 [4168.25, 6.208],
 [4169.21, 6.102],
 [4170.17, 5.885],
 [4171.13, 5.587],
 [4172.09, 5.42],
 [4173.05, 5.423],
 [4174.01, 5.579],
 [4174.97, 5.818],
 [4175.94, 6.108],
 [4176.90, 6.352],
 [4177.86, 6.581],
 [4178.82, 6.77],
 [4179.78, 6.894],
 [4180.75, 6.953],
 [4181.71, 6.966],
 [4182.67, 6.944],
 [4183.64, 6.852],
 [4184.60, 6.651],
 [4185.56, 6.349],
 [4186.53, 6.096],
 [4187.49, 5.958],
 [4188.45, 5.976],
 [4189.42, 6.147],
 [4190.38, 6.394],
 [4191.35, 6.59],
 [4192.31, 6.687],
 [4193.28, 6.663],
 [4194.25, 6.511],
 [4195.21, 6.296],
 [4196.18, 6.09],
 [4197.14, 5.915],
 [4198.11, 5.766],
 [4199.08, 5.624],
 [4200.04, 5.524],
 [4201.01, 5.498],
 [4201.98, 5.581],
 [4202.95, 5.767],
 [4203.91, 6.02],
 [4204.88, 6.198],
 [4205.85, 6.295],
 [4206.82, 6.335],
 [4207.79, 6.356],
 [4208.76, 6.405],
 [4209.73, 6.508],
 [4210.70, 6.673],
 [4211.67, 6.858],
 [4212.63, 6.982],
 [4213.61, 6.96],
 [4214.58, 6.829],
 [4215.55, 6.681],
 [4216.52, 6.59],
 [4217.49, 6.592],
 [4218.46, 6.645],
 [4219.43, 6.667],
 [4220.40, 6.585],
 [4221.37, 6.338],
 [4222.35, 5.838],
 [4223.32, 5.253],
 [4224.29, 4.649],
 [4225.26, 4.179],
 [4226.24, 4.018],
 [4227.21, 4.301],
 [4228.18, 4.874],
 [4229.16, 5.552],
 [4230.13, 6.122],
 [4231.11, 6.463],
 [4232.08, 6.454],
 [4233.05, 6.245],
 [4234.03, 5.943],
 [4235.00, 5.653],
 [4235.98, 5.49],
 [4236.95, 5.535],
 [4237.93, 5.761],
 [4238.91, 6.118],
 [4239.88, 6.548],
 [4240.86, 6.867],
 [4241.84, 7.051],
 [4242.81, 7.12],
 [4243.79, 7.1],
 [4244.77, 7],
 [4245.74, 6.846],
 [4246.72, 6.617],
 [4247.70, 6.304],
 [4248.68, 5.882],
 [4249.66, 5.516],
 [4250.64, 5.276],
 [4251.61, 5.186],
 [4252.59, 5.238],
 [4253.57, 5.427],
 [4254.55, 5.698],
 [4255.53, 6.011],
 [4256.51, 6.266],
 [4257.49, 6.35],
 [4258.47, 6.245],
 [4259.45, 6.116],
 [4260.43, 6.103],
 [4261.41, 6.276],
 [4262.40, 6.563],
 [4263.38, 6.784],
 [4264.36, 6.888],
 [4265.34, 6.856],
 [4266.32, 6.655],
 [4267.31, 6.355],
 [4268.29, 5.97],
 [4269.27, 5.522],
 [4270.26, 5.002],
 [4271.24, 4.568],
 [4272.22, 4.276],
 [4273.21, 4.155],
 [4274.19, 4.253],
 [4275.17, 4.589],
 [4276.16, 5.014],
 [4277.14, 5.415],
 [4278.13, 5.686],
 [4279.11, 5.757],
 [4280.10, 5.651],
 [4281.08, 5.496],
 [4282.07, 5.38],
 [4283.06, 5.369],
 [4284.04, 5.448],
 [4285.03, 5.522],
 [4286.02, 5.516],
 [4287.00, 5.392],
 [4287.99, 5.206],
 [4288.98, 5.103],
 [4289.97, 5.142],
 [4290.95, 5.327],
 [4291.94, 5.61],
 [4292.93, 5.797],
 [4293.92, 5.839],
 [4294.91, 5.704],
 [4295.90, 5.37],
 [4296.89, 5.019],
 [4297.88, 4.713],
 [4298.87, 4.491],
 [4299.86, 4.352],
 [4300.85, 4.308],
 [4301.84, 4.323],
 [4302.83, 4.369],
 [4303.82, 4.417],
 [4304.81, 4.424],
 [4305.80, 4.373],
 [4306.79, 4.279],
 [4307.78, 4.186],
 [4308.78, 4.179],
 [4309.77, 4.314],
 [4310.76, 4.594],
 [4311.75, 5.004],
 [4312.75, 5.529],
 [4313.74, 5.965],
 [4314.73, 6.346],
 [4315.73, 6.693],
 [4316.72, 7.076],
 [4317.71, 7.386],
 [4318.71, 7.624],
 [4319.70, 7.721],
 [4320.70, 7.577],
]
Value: 0.03 mag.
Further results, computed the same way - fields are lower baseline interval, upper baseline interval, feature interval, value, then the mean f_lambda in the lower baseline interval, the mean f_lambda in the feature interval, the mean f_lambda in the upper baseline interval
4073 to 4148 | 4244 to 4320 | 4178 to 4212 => -0.03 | 6.69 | 6.32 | 5.55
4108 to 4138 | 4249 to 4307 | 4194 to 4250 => -0.02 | 7.1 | 6.11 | 5.39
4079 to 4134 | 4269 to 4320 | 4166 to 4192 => -0.01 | 6.81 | 6.27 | 5.24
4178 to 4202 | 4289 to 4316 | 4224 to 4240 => 0.06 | 6.32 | 5.51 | 4.97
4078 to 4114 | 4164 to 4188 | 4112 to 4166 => -0.05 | 6.64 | 6.72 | 6.26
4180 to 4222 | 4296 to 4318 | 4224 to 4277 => -0.02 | 6.38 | 5.81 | 5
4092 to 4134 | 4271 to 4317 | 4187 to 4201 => -0.03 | 6.69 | 6.13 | 5.09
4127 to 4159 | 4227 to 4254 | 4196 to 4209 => 0.05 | 6.51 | 5.94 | 6.04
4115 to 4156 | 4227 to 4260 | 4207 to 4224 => -0.04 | 6.77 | 6.49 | 6.05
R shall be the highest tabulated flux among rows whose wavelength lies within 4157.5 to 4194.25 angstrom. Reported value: 6.966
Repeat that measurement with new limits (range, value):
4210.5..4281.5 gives 7.12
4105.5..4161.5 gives 7.694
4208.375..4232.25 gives 6.982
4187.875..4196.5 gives 6.687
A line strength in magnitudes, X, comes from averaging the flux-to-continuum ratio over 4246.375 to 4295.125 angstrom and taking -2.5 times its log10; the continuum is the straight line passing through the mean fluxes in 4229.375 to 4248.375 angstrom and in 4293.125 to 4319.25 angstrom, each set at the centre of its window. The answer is 0.03 mag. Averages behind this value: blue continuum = 6.36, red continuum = 5.2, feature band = 5.64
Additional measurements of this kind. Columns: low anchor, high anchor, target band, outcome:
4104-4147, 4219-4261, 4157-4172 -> 0.056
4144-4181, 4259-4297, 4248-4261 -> -0.020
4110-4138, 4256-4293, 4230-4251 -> -0.056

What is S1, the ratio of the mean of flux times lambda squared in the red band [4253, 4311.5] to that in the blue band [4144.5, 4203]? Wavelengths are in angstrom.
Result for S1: 0.90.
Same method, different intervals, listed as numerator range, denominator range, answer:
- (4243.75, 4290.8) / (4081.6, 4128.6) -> 0.90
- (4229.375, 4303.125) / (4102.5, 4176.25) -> 0.93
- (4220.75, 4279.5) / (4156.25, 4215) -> 0.96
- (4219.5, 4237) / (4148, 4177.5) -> 0.92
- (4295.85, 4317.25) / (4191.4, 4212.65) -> 0.83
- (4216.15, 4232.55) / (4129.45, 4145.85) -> 0.93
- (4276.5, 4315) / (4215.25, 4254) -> 0.88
